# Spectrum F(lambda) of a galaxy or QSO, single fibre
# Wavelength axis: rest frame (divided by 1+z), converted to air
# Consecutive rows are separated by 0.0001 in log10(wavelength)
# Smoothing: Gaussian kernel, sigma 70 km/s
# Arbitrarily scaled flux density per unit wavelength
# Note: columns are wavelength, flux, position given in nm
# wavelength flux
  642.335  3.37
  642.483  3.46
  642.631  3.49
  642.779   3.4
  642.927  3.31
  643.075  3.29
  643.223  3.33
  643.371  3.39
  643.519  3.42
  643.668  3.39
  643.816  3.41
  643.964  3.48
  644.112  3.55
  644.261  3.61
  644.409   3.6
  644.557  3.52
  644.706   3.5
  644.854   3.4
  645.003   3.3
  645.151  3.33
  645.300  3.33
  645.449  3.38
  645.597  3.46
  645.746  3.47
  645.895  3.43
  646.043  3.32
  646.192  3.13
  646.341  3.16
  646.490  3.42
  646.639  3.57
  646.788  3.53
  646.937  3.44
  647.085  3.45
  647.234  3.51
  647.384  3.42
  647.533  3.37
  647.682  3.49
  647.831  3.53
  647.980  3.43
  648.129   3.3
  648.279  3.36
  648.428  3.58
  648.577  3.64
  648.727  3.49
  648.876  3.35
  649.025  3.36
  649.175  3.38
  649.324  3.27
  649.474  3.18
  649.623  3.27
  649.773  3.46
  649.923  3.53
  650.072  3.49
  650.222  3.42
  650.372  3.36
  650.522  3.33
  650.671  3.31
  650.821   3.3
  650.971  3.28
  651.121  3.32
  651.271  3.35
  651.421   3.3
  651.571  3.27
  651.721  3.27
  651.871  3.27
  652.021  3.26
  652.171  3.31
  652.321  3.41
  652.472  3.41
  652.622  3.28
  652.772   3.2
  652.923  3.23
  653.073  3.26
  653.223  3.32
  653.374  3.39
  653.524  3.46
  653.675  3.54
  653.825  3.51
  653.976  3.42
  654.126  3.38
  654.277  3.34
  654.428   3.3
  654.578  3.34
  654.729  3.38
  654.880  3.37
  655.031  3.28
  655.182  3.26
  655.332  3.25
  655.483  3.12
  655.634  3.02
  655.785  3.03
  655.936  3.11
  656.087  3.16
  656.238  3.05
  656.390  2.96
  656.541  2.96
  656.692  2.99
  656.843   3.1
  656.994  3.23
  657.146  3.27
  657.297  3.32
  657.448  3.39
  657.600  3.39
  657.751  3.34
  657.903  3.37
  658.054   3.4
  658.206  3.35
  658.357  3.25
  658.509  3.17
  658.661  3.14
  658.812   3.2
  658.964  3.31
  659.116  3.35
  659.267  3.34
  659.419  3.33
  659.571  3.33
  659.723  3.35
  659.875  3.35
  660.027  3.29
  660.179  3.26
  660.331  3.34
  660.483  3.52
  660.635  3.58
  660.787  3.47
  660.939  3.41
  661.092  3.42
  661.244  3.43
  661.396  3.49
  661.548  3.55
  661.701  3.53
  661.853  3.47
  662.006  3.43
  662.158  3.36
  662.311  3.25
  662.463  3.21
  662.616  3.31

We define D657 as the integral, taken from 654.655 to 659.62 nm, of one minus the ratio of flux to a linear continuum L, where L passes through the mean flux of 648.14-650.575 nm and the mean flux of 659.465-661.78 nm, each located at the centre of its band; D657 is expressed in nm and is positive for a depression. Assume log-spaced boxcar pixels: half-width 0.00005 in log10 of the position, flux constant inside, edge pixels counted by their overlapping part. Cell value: 0.27 nm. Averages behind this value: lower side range 3.4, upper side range 3.42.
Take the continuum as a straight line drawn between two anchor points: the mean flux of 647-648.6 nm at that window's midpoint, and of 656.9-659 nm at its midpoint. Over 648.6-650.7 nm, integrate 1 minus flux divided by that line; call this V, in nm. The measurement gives 0.03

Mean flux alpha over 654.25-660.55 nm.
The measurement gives 3.25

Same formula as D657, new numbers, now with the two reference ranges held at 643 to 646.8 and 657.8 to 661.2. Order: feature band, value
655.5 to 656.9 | 0.13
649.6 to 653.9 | 0.04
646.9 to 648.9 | -0.04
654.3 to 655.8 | 0.05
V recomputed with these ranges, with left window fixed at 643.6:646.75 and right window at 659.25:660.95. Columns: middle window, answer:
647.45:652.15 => 0.05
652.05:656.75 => 0.19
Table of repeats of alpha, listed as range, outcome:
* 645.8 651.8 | 3.38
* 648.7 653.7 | 3.34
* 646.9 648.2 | 3.44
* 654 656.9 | 3.18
